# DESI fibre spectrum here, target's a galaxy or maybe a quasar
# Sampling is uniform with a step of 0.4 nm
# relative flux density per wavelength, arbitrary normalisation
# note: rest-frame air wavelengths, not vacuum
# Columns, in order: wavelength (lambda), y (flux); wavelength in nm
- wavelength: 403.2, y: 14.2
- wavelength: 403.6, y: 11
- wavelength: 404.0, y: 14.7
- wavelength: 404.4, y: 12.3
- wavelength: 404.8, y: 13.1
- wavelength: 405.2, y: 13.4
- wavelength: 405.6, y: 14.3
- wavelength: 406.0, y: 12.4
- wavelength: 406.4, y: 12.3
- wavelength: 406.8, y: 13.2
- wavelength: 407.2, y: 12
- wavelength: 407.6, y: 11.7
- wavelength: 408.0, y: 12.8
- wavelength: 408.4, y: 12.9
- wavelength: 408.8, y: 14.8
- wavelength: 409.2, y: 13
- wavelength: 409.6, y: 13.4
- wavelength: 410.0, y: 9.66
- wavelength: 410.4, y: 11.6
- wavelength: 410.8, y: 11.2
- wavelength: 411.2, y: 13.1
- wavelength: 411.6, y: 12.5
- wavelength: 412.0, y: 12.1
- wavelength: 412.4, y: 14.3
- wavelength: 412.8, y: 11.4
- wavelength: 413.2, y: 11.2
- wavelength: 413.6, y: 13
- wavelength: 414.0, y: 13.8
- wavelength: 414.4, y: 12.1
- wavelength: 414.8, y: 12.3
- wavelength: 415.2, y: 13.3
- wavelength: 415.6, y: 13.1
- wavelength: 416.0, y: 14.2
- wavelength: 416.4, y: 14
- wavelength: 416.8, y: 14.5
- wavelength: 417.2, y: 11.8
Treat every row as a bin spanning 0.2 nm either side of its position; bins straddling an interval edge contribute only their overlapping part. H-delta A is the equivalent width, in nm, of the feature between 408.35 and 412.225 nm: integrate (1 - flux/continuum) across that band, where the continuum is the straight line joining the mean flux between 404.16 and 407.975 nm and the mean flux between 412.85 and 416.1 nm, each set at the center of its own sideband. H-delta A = 0.11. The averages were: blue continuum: 12.8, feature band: 12.4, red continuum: 12.8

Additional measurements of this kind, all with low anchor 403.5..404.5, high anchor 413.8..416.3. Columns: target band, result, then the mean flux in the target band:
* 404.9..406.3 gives -0.04 nm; 13.3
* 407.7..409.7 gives -0.05 nm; 13.3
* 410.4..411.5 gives 0.08 nm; 12.1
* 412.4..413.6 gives 0.09 nm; 12.1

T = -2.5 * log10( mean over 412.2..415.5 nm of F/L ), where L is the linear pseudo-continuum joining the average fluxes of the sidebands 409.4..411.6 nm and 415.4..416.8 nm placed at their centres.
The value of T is 0.03 mag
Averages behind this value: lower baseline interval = 11.9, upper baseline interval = 13.9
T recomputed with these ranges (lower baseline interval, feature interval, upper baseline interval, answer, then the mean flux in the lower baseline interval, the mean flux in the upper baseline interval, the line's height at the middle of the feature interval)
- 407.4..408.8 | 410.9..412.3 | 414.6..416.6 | 0.040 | 12.8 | 13.4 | 13.1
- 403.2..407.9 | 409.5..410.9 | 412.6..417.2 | 0.138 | 12.8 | 12.9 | 12.9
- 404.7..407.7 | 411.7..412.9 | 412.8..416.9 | 0.024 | 12.8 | 13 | 13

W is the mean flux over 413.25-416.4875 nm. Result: 13.1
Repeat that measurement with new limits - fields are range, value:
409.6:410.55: 11.2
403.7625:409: 13.1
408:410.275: 12.7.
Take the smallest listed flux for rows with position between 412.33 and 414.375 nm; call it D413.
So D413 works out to 11.2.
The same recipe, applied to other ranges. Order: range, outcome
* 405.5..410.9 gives 9.66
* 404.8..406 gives 12.4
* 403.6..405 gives 11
